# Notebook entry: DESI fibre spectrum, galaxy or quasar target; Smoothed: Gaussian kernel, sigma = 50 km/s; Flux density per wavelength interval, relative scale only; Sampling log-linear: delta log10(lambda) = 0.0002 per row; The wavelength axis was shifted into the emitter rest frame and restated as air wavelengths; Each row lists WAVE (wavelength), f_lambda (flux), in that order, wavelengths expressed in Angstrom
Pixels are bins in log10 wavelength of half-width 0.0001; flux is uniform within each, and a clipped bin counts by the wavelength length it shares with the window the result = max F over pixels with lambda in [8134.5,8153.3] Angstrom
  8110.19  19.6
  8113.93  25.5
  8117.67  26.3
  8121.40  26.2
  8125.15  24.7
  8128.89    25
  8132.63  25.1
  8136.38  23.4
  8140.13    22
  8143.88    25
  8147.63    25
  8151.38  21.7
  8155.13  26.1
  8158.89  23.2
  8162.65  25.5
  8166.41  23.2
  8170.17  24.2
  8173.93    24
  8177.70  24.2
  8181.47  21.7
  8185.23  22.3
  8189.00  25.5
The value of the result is 25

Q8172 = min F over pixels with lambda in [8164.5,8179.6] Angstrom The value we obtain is 23.2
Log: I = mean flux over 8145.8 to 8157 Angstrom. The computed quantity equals 24.3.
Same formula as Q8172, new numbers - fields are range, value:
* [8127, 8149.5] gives 22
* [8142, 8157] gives 21.7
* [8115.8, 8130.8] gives 24.7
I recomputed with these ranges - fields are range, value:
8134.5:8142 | 22.7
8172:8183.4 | 23.3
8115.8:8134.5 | 25.5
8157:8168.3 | 24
